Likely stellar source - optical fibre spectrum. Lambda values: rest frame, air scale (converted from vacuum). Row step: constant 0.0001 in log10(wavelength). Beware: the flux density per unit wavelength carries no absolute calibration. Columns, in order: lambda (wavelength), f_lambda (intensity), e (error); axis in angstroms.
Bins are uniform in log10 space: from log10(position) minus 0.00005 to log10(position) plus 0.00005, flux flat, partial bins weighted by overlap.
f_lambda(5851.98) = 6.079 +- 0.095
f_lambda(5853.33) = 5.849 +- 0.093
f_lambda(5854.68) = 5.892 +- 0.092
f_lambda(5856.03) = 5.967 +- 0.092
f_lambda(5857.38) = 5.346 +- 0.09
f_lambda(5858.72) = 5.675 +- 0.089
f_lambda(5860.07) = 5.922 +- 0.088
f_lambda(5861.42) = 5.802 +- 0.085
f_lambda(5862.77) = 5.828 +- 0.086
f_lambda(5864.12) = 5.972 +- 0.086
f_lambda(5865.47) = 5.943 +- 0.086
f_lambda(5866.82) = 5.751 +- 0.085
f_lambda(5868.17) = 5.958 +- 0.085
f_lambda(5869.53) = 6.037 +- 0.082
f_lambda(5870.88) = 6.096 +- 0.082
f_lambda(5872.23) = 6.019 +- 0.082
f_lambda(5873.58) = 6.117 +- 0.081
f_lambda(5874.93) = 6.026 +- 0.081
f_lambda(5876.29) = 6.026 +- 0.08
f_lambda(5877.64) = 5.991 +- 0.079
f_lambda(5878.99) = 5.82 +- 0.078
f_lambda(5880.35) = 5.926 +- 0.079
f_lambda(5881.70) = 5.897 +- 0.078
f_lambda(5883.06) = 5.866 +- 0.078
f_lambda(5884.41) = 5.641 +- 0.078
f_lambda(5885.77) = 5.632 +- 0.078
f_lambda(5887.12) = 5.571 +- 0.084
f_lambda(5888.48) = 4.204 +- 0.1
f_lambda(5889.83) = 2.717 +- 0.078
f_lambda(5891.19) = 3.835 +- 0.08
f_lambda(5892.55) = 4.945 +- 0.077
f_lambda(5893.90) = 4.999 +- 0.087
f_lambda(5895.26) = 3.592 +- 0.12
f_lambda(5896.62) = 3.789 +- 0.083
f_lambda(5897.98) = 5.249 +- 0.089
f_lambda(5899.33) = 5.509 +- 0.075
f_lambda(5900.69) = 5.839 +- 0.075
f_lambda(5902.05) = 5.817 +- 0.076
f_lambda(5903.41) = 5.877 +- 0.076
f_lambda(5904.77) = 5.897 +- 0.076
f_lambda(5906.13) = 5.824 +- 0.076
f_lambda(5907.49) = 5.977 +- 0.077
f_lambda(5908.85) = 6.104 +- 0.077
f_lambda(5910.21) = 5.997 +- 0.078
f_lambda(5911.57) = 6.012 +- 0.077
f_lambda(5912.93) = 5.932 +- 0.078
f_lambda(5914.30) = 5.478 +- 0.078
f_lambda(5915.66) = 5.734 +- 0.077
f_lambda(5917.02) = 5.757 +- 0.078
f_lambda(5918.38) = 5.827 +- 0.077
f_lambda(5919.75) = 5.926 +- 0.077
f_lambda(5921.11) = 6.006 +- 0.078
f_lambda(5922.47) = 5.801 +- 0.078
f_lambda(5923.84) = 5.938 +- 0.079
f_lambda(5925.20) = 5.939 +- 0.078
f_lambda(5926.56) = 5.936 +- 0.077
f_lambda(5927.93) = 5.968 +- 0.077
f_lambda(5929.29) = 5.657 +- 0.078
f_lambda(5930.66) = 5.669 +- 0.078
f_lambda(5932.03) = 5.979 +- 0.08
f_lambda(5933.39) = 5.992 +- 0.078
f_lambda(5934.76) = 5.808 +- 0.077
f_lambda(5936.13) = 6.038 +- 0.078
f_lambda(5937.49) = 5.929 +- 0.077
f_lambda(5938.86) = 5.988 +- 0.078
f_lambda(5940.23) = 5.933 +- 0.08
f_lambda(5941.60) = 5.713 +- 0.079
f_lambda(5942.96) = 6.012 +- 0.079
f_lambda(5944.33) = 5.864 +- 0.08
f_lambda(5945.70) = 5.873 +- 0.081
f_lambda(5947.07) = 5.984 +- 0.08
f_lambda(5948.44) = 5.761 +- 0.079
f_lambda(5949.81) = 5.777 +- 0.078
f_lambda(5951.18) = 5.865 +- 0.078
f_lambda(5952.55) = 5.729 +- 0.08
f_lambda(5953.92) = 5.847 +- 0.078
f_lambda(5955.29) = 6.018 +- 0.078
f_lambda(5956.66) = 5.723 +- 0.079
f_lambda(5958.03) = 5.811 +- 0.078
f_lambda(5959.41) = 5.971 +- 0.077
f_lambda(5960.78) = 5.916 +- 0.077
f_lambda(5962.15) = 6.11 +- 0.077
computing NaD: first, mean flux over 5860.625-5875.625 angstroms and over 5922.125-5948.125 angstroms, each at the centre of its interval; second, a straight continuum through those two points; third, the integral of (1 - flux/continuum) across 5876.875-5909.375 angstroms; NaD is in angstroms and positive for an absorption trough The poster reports 3.6 angstroms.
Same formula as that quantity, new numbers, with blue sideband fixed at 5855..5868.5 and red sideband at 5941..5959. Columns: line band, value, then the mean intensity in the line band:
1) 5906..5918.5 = -0.1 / 5.87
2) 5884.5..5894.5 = 2.1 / 4.62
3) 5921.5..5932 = 0.0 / 5.86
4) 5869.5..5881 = -0.4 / 6.01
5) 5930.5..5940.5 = -0.1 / 5.93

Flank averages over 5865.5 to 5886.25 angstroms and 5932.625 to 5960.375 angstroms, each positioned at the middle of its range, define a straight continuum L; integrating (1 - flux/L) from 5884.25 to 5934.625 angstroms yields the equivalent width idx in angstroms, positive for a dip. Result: 3.6 angstroms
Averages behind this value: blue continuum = 5.92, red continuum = 5.88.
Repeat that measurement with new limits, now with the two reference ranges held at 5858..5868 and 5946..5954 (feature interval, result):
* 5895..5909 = 1.0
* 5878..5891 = 1.4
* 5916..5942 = -0.2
